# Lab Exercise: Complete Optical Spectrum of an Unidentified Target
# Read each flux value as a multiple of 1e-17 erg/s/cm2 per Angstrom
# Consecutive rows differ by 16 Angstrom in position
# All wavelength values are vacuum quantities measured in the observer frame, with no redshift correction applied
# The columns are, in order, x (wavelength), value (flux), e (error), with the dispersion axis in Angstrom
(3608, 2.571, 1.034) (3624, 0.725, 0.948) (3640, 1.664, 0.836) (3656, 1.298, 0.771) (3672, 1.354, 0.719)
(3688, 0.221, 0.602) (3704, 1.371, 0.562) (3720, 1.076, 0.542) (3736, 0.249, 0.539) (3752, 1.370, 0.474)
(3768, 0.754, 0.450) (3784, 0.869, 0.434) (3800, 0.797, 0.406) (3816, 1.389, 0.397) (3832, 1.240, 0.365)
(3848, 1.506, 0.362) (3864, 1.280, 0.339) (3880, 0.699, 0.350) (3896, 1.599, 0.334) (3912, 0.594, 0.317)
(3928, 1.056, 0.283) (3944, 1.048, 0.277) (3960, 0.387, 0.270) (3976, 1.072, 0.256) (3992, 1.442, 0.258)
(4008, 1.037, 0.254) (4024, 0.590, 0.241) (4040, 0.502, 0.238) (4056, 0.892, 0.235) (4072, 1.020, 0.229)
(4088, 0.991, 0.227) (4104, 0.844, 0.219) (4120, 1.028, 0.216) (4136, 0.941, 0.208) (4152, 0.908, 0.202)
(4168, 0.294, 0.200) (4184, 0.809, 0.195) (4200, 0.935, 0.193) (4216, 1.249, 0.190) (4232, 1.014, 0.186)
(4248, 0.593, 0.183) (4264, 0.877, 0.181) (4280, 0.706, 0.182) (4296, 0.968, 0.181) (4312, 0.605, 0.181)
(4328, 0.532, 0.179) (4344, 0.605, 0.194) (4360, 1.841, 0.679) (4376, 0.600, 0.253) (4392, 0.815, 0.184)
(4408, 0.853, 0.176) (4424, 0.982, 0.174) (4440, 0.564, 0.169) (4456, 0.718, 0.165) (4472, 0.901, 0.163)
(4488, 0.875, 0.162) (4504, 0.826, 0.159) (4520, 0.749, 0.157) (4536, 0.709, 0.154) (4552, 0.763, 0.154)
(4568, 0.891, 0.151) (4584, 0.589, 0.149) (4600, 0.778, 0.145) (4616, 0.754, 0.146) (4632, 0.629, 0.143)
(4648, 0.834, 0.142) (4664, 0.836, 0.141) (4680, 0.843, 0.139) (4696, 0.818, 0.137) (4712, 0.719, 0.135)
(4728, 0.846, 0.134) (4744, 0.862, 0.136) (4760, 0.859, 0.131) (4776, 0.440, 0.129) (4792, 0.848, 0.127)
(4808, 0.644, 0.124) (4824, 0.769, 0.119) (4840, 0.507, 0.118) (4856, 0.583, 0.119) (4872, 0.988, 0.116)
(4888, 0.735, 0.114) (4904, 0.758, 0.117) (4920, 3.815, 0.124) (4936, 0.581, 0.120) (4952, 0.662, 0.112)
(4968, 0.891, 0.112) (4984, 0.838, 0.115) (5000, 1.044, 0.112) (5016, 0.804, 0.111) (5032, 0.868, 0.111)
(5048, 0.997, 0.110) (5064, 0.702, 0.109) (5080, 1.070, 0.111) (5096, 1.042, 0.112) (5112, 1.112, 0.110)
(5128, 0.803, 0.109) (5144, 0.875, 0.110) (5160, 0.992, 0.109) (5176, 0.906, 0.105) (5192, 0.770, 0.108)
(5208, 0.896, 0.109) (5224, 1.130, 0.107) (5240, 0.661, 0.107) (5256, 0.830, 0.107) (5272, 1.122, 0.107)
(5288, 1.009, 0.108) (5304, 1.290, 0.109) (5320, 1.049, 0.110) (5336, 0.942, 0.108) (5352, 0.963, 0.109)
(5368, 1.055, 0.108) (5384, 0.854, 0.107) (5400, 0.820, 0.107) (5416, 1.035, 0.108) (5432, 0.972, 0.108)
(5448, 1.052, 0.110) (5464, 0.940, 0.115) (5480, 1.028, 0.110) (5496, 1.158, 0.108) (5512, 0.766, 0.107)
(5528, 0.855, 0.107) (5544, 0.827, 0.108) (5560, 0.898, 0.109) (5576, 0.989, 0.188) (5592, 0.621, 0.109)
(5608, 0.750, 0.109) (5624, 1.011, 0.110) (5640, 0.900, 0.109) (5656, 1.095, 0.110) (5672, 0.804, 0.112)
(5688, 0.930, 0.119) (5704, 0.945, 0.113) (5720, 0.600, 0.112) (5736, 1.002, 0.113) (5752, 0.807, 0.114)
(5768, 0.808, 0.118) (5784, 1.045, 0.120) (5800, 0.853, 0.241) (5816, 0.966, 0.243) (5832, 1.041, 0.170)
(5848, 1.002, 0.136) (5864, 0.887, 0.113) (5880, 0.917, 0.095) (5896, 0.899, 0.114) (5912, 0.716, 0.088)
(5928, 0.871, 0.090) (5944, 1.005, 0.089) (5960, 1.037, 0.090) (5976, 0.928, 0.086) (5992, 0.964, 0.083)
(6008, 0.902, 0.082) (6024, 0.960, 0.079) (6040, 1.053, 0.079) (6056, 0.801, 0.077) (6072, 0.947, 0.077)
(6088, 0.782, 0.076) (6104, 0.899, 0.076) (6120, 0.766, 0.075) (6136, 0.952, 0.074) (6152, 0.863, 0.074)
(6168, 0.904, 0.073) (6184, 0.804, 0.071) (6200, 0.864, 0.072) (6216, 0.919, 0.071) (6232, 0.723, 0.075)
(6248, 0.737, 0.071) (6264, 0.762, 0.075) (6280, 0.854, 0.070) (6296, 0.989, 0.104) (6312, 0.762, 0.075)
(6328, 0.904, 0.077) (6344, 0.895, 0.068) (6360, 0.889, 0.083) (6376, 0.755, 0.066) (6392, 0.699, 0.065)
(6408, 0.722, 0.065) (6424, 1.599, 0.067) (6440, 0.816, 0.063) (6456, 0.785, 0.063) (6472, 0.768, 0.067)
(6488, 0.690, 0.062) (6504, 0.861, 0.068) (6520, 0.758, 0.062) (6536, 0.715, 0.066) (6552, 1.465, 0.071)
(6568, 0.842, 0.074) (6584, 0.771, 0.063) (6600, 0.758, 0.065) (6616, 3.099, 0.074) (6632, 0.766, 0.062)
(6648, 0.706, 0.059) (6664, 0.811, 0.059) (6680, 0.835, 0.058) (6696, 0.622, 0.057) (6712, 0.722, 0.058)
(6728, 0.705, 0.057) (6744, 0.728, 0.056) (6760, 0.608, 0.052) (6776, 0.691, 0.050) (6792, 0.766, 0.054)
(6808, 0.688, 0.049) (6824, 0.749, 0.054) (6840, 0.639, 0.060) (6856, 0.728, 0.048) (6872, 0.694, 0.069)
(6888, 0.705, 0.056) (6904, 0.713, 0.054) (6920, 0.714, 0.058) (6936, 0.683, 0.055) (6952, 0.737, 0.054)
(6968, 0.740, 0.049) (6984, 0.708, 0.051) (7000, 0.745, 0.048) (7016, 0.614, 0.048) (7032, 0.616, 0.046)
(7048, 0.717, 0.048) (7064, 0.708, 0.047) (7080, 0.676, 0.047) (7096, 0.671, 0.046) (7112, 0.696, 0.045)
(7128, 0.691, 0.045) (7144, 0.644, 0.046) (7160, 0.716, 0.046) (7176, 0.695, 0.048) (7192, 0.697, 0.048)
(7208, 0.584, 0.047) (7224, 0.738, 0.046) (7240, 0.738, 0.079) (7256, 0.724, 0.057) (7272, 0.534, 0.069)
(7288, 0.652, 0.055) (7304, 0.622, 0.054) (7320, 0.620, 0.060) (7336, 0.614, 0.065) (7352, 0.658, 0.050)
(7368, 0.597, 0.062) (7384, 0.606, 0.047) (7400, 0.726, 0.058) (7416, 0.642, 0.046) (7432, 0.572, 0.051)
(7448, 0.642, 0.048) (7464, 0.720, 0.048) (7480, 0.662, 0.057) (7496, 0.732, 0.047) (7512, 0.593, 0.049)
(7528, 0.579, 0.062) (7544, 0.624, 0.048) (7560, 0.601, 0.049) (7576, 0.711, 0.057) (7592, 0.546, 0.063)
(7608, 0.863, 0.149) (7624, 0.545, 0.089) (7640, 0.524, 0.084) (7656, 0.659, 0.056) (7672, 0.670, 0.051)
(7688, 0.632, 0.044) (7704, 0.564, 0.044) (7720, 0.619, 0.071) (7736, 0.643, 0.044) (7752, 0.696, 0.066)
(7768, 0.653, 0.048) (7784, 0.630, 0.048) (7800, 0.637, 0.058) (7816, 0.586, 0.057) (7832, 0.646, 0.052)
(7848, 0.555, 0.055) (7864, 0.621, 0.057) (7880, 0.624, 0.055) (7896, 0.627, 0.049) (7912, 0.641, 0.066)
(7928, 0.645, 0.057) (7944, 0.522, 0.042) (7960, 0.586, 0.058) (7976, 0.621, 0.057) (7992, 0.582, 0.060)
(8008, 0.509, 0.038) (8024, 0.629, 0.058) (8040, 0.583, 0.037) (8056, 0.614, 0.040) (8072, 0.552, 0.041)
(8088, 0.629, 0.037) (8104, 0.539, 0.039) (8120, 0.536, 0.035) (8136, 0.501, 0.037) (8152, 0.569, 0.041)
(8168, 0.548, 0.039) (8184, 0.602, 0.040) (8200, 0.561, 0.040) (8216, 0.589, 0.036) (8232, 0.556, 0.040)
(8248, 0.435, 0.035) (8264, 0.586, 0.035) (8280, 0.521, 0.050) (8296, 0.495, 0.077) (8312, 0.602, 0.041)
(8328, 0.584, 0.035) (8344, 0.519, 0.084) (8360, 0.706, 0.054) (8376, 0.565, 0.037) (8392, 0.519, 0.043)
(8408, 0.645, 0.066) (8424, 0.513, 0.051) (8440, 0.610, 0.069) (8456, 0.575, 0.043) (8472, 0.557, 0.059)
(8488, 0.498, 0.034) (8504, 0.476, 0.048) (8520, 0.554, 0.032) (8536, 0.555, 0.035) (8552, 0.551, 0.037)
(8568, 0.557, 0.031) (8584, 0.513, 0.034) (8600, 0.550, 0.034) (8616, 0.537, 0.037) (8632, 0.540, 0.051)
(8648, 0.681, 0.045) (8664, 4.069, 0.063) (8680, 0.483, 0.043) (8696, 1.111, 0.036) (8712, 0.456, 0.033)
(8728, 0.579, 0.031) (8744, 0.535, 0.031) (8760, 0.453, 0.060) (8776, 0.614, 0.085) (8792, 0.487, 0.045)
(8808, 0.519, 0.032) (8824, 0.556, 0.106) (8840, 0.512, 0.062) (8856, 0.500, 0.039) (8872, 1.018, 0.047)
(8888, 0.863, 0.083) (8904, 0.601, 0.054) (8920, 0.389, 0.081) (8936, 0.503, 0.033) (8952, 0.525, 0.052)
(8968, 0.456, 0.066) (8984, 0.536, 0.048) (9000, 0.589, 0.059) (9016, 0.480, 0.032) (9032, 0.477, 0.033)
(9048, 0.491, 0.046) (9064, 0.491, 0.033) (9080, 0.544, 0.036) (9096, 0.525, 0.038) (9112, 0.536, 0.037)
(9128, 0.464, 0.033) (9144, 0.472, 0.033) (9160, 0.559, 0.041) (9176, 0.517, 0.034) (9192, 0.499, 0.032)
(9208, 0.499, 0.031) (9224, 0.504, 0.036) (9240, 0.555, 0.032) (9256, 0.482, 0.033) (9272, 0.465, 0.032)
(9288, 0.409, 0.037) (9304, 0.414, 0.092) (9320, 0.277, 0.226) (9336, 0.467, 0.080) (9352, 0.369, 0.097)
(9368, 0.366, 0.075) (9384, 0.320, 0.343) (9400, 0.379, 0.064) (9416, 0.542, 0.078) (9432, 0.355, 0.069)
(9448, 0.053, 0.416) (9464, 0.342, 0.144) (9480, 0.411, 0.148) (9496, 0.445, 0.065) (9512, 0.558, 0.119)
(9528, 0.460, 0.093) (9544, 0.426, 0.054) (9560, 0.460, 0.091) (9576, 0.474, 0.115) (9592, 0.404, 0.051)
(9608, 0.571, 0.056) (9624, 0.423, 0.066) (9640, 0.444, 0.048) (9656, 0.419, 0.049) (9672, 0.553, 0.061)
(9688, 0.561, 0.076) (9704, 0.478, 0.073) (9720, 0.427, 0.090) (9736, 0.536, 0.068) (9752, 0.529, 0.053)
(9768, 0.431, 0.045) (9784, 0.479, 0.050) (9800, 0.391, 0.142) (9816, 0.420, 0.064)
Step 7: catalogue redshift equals 0.32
